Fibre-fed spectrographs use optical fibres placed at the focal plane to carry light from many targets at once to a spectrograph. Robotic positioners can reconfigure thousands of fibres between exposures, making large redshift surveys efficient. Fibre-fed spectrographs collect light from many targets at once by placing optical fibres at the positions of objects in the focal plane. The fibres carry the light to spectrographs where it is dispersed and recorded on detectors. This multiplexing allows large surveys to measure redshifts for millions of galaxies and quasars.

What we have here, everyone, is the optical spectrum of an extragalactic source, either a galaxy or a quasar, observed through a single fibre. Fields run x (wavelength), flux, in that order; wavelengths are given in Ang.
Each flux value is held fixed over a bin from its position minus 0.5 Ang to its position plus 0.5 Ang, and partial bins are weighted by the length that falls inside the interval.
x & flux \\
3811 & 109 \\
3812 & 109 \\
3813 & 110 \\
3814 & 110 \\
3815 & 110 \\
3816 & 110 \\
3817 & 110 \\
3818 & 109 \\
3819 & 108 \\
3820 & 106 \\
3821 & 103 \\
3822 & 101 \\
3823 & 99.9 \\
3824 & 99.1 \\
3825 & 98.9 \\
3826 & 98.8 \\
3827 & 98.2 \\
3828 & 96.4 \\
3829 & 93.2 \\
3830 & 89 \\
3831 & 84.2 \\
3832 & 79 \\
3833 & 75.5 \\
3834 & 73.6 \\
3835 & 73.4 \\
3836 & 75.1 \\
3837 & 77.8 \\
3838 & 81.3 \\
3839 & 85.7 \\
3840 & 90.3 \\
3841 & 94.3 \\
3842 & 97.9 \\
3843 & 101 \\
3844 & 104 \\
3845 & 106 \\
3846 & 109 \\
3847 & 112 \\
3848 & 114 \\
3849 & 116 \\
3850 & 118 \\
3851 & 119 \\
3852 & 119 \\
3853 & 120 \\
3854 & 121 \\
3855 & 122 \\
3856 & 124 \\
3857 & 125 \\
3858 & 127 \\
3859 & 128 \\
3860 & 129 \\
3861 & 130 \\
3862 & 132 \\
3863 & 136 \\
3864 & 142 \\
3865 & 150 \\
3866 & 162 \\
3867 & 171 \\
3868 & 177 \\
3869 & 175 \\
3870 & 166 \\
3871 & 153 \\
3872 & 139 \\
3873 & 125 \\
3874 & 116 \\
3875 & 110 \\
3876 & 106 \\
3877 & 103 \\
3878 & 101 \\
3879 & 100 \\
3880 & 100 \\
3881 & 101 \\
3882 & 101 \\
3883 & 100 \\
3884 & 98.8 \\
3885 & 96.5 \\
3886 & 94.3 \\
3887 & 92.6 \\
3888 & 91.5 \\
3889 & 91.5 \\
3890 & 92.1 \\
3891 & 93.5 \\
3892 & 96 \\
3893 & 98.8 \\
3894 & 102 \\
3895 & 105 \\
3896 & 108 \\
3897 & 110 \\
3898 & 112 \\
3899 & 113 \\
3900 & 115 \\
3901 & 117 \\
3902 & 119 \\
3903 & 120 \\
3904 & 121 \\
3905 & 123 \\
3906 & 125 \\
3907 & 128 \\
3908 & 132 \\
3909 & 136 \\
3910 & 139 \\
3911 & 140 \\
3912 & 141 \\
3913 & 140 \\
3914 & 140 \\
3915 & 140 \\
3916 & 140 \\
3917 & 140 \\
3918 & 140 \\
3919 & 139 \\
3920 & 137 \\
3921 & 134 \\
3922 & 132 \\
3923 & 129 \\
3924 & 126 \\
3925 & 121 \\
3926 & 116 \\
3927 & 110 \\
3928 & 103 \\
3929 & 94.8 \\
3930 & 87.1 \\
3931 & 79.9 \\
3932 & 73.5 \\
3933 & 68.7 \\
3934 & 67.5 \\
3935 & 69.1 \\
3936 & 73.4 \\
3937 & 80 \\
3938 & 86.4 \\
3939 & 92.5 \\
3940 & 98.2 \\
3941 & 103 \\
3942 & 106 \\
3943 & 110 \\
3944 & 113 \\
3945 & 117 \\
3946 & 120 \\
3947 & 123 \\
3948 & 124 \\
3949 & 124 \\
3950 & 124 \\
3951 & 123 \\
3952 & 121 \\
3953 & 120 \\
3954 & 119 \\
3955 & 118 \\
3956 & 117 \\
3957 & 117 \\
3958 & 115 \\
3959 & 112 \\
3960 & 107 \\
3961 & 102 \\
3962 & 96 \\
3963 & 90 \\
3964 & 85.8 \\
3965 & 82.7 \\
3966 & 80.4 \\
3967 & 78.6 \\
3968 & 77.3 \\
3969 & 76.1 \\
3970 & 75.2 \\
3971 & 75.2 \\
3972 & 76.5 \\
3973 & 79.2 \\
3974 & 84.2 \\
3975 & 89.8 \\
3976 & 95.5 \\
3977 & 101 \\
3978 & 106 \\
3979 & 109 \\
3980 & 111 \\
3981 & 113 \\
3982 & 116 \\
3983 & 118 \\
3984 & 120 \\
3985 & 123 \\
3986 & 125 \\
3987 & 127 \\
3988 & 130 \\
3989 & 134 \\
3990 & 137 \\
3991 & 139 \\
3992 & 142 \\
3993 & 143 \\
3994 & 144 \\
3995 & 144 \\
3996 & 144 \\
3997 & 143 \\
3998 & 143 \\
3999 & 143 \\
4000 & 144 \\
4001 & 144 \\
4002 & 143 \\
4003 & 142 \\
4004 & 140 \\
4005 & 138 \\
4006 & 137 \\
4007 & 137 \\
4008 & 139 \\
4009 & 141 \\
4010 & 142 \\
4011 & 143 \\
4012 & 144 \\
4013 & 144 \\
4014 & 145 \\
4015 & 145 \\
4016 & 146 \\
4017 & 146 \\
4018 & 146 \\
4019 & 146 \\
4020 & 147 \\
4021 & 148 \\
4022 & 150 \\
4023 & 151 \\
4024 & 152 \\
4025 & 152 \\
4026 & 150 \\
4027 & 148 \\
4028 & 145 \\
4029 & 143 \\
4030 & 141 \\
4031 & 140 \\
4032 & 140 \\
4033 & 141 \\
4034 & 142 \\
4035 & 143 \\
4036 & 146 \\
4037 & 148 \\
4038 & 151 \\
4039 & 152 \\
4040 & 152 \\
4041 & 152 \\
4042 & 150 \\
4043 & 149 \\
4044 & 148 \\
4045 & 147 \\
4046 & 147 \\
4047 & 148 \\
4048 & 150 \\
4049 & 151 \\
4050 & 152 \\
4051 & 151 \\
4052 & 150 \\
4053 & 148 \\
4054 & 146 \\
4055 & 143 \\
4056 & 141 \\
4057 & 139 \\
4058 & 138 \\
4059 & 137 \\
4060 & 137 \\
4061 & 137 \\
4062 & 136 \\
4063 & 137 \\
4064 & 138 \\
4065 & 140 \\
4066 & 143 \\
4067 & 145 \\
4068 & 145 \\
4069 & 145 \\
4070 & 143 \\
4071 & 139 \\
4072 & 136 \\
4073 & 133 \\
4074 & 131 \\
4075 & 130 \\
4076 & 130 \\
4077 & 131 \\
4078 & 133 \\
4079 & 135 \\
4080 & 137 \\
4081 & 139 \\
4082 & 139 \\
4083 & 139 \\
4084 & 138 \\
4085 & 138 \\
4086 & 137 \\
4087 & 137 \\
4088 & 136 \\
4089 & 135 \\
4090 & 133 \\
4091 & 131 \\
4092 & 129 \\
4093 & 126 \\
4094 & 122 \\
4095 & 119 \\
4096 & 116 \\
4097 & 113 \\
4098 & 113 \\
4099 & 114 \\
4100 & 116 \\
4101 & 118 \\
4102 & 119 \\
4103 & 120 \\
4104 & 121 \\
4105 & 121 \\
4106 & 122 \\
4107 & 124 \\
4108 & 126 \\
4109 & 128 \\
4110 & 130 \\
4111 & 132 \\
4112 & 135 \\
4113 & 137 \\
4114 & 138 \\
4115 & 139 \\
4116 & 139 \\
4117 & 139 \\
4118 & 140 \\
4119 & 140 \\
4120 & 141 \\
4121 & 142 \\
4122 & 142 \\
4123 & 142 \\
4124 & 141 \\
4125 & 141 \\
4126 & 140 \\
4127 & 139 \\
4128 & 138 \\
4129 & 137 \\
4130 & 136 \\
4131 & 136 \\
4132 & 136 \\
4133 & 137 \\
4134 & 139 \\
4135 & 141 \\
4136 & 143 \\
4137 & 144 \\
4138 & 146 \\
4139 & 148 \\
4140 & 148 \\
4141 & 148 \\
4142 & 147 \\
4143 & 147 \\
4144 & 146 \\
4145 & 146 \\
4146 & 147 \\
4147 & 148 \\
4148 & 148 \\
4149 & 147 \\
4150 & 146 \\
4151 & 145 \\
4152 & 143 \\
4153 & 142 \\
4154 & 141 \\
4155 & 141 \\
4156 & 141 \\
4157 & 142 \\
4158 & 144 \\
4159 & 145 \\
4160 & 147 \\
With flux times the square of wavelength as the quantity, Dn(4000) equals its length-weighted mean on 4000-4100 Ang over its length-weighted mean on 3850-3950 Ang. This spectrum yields 1.29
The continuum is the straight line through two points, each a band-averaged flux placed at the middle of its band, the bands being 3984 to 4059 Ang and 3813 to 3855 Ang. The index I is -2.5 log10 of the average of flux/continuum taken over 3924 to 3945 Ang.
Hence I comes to 0.30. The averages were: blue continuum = 100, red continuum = 144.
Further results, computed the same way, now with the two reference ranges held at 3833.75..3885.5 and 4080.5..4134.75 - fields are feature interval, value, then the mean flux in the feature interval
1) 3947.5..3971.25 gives 0.19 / 103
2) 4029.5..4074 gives -0.12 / 144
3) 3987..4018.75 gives -0.13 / 141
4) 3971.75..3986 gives 0.19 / 104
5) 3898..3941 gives 0.05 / 115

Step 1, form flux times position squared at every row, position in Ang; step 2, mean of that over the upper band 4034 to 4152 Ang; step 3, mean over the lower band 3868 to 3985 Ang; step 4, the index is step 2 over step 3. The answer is 1.4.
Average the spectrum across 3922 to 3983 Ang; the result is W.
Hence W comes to 101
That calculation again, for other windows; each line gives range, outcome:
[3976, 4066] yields 140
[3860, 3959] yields 117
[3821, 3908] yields 111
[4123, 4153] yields 143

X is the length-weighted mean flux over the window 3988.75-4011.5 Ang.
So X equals 141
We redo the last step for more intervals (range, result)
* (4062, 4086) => 138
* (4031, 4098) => 139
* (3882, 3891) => 94.9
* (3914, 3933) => 118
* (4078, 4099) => 130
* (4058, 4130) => 133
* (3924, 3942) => 91.1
